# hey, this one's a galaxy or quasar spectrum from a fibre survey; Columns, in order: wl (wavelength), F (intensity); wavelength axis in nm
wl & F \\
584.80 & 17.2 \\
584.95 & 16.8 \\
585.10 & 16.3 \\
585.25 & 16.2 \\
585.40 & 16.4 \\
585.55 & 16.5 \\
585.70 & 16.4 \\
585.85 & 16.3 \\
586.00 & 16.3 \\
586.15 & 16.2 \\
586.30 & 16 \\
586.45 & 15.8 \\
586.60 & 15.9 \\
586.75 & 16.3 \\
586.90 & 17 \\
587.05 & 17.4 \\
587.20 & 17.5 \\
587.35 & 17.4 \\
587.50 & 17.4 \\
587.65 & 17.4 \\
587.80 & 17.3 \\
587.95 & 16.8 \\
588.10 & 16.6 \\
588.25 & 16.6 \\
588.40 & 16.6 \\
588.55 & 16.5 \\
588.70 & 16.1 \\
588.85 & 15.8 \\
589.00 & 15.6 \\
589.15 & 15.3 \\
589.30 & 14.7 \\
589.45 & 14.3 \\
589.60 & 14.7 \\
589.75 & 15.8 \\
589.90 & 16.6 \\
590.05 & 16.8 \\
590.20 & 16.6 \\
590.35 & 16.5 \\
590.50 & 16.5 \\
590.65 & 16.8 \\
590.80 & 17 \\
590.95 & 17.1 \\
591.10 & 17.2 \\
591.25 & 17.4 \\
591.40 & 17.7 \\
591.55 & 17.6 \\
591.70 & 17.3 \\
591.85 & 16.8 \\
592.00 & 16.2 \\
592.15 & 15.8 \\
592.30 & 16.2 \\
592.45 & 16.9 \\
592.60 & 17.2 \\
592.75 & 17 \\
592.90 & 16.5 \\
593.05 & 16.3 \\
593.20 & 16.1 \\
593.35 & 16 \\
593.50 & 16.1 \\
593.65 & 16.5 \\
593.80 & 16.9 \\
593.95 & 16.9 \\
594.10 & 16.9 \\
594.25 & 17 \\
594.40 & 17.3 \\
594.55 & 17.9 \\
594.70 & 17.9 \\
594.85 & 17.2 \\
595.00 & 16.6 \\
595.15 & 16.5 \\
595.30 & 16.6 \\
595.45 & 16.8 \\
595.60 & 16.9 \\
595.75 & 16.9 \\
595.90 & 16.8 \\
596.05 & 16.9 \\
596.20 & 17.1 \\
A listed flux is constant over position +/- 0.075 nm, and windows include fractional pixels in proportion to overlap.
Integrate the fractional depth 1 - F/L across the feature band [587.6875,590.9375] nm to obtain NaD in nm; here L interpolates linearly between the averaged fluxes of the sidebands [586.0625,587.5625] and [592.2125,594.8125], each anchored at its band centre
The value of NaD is 0.10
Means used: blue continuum 16.7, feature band 16.2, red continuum 16.8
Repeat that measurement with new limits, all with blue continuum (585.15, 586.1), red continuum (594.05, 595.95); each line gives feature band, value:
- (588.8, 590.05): 0.090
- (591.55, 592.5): 0.011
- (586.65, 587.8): -0.050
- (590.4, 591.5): -0.024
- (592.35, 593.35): 0.016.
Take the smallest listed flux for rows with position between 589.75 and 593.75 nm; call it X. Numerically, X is 15.8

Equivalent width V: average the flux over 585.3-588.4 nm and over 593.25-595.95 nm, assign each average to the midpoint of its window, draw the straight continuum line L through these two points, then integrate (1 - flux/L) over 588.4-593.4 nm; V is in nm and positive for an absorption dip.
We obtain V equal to 0.112 nm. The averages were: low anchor 16.7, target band 16.4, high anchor 16.9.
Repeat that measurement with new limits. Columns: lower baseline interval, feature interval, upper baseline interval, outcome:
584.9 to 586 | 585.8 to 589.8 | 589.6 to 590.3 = 0.011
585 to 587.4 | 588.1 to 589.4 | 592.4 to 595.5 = 0.054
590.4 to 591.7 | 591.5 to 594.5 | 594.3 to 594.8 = 0.129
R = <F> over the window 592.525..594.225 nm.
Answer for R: 16.6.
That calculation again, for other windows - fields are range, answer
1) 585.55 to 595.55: 16.6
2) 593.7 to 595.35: 17.1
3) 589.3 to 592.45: 16.5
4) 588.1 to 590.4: 15.9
